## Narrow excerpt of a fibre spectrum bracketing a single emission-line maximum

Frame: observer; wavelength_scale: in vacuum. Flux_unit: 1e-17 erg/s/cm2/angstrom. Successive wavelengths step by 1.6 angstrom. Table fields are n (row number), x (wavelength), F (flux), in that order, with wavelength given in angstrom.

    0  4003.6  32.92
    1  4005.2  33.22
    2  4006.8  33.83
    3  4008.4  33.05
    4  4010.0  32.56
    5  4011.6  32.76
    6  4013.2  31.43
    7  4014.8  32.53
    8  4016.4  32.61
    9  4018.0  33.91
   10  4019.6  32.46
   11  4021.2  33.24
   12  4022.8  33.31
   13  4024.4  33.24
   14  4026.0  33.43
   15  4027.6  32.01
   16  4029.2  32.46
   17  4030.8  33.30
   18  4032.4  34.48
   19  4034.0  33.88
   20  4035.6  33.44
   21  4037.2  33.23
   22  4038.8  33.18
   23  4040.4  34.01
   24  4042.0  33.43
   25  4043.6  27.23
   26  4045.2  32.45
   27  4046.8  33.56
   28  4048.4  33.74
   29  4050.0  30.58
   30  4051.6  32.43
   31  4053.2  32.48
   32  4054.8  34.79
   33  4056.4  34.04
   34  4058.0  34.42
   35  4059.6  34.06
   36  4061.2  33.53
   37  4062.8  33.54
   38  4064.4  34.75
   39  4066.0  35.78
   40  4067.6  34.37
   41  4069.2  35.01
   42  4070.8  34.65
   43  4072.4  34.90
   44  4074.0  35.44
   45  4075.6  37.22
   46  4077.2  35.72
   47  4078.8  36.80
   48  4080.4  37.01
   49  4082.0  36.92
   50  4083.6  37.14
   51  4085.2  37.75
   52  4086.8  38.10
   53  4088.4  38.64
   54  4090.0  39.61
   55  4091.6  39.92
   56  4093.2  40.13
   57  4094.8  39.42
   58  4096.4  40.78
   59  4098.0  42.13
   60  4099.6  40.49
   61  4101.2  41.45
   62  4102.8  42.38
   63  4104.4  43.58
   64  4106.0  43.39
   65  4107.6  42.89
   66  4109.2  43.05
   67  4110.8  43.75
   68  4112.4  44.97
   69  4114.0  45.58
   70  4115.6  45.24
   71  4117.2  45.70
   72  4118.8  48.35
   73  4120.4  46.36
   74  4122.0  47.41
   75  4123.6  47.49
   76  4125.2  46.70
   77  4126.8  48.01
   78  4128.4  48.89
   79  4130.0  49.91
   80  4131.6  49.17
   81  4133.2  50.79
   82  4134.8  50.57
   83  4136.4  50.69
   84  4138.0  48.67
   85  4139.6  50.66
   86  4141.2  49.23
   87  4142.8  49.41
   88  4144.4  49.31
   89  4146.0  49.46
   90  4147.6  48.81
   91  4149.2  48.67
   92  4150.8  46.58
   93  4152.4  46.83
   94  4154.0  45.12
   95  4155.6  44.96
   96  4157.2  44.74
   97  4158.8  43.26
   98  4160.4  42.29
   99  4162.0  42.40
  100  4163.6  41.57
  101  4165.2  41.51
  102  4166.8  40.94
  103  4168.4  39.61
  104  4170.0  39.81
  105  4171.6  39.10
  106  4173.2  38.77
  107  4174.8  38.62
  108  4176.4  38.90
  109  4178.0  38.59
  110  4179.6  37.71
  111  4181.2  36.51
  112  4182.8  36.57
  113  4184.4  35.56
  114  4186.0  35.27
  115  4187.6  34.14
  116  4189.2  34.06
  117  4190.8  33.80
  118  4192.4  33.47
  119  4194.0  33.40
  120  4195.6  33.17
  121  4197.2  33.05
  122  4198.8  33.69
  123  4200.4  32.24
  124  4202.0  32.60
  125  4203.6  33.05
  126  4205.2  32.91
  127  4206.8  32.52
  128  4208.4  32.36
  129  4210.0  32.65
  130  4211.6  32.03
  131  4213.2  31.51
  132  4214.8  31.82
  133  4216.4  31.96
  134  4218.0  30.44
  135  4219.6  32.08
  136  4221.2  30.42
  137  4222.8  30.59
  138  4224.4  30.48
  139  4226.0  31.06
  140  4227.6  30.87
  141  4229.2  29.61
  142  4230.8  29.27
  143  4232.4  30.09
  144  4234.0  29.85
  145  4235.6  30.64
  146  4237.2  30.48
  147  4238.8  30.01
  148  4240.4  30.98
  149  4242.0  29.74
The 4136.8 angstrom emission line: C IV 1549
